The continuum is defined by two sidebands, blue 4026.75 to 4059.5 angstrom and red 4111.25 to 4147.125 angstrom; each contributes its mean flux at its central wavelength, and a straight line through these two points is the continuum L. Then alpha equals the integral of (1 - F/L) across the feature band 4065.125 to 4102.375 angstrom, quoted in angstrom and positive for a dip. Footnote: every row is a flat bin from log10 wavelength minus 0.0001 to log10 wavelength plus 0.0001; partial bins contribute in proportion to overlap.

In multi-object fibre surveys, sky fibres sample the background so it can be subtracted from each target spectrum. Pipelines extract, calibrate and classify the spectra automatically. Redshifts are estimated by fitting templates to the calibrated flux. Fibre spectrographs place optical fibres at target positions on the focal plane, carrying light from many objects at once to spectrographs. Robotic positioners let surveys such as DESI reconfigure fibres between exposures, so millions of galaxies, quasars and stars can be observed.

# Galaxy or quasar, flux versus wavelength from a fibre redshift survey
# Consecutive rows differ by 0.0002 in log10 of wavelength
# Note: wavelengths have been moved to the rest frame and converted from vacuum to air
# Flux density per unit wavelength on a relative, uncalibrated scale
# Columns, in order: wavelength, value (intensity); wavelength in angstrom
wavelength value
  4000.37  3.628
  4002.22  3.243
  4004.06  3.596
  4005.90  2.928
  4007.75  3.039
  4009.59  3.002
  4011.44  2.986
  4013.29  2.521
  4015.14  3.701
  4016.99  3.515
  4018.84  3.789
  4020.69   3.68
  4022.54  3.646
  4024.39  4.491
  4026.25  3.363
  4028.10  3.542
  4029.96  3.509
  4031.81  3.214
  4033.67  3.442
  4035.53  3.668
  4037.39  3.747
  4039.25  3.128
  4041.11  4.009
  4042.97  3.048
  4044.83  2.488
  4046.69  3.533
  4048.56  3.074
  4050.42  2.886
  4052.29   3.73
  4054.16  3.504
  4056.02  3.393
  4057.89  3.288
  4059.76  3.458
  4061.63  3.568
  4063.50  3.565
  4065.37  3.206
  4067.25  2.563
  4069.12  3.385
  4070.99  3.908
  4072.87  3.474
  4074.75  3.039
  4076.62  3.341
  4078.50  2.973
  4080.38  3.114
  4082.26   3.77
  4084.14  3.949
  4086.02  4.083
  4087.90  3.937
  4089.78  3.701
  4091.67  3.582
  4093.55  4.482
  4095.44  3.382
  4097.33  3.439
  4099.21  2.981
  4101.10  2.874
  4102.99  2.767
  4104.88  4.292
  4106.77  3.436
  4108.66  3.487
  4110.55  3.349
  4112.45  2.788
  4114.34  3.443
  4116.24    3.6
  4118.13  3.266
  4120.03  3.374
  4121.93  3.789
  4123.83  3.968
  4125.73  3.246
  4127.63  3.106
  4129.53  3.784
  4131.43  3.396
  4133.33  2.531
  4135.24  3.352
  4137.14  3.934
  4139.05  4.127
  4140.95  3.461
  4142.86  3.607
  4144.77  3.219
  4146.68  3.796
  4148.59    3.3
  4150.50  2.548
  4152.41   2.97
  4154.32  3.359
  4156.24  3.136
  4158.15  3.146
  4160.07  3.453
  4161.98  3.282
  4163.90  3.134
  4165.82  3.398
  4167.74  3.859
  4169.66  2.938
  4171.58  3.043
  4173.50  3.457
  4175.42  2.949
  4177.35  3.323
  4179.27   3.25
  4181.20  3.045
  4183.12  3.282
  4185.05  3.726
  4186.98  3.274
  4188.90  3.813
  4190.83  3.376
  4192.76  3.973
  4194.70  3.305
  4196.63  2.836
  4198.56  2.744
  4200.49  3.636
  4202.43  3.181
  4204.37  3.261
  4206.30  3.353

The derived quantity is -0.5 angstrom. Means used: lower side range 3.37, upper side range 3.46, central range 3.46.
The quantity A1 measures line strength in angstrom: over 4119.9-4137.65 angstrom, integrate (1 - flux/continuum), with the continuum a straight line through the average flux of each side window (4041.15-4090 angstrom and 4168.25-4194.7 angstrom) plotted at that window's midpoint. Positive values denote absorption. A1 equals -0.4 angstrom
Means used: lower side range 3.39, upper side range 3.35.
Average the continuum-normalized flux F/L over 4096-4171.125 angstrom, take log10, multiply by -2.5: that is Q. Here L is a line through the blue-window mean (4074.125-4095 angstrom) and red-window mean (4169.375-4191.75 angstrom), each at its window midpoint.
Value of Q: 0.03 mag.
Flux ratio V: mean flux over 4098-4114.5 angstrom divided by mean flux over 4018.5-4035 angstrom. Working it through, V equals 0.9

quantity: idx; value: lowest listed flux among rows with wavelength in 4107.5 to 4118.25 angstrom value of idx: 2.788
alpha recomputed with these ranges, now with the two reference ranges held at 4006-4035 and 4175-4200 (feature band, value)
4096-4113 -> 0.4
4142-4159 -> 0.5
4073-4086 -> -0.2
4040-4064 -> 0.4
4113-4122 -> -0.2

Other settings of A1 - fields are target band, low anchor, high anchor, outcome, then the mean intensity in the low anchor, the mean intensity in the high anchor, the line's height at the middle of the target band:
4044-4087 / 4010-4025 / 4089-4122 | 1.3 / 3.5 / 3.44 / 3.47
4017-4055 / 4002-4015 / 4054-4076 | -3.2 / 3.07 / 3.36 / 3.21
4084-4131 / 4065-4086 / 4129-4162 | -2.1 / 3.37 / 3.35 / 3.36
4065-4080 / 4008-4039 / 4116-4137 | 0.9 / 3.47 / 3.42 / 3.44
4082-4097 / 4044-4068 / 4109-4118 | -2.6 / 3.26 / 3.31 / 3.29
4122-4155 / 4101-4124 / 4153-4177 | -0.6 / 3.42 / 3.26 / 3.34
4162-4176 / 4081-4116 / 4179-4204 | 0.5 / 3.54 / 3.34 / 3.39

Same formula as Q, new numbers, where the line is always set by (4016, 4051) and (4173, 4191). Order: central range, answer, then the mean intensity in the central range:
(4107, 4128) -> 0.00 mag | 3.41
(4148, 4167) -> 0.06 mag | 3.18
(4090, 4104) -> 0.01 mag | 3.38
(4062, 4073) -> 0.03 mag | 3.35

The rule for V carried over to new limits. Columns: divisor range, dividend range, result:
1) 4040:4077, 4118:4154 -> 1.03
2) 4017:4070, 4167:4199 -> 0.97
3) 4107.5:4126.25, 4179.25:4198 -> 0.98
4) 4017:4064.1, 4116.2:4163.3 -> 0.98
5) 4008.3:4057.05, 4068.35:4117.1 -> 1.02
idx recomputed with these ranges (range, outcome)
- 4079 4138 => 2.531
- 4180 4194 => 3.045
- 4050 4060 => 2.886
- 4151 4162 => 2.97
